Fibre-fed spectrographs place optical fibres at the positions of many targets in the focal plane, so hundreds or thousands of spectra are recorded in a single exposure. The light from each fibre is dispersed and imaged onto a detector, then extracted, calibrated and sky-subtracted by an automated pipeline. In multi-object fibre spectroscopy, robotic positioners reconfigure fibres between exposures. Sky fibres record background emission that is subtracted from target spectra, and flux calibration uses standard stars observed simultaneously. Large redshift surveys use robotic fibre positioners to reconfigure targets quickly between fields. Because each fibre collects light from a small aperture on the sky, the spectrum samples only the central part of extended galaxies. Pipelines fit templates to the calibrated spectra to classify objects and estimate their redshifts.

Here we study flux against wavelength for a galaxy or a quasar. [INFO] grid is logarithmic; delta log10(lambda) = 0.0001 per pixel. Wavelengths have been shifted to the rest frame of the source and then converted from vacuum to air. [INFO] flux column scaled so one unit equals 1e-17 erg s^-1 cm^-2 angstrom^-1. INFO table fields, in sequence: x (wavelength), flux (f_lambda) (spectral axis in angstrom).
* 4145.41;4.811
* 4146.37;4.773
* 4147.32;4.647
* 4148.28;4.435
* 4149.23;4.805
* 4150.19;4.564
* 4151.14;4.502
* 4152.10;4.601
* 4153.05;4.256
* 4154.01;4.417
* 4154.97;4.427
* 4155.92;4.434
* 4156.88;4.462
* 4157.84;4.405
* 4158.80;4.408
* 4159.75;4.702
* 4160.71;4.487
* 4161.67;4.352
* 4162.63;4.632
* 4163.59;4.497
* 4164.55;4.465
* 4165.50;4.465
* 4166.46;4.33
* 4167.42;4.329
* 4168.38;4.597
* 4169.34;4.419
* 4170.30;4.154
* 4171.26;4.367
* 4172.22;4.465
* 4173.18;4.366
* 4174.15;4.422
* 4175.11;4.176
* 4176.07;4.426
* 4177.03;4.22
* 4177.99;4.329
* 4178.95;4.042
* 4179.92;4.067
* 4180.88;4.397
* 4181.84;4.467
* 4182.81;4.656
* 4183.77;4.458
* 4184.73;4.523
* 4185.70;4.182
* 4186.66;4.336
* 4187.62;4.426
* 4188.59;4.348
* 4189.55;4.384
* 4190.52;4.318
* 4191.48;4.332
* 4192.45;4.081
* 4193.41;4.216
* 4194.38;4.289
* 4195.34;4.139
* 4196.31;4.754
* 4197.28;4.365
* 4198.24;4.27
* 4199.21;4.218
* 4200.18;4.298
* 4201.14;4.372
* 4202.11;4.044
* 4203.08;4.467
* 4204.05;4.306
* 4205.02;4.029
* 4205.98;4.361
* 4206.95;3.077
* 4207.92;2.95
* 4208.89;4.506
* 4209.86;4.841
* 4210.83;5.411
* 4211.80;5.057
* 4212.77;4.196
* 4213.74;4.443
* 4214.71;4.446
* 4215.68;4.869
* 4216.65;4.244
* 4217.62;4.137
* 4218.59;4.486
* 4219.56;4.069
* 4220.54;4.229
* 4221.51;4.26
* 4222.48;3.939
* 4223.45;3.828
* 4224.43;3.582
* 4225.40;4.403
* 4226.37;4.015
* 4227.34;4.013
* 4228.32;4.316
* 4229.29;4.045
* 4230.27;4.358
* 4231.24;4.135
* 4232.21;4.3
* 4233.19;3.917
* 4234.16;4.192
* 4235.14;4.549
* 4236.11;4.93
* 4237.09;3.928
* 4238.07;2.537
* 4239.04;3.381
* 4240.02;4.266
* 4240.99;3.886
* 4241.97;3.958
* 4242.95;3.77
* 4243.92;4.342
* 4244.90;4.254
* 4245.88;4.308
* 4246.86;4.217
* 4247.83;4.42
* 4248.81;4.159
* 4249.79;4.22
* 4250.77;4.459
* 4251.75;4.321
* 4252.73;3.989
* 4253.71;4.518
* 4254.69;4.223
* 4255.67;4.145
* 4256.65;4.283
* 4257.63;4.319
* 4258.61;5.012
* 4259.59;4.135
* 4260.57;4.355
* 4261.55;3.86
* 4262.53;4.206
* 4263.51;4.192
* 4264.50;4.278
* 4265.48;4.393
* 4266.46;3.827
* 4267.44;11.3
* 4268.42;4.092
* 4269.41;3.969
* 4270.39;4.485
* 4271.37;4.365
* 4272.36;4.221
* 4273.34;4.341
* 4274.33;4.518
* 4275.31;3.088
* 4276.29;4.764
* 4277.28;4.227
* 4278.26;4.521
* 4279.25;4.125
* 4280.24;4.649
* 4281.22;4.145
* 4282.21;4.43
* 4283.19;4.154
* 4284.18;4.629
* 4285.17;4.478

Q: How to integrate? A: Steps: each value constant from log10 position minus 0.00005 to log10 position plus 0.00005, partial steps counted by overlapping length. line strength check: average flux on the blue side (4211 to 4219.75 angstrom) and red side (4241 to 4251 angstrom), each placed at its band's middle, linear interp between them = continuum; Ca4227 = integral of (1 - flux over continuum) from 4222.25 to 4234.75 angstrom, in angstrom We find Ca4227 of 0.8 angstrom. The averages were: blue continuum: 4.49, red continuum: 4.19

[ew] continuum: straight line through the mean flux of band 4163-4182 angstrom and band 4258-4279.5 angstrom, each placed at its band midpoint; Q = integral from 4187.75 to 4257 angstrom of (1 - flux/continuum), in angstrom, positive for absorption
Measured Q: 3.9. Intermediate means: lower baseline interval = 4.35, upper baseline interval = 4.56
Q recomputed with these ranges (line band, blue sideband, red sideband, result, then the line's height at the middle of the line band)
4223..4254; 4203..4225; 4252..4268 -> 2.6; 4.48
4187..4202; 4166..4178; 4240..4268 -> 0.3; 4.39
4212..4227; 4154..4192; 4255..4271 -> 1.0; 4.54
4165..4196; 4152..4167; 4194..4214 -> 0.3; 4.38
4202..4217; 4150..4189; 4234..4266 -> -0.2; 4.29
